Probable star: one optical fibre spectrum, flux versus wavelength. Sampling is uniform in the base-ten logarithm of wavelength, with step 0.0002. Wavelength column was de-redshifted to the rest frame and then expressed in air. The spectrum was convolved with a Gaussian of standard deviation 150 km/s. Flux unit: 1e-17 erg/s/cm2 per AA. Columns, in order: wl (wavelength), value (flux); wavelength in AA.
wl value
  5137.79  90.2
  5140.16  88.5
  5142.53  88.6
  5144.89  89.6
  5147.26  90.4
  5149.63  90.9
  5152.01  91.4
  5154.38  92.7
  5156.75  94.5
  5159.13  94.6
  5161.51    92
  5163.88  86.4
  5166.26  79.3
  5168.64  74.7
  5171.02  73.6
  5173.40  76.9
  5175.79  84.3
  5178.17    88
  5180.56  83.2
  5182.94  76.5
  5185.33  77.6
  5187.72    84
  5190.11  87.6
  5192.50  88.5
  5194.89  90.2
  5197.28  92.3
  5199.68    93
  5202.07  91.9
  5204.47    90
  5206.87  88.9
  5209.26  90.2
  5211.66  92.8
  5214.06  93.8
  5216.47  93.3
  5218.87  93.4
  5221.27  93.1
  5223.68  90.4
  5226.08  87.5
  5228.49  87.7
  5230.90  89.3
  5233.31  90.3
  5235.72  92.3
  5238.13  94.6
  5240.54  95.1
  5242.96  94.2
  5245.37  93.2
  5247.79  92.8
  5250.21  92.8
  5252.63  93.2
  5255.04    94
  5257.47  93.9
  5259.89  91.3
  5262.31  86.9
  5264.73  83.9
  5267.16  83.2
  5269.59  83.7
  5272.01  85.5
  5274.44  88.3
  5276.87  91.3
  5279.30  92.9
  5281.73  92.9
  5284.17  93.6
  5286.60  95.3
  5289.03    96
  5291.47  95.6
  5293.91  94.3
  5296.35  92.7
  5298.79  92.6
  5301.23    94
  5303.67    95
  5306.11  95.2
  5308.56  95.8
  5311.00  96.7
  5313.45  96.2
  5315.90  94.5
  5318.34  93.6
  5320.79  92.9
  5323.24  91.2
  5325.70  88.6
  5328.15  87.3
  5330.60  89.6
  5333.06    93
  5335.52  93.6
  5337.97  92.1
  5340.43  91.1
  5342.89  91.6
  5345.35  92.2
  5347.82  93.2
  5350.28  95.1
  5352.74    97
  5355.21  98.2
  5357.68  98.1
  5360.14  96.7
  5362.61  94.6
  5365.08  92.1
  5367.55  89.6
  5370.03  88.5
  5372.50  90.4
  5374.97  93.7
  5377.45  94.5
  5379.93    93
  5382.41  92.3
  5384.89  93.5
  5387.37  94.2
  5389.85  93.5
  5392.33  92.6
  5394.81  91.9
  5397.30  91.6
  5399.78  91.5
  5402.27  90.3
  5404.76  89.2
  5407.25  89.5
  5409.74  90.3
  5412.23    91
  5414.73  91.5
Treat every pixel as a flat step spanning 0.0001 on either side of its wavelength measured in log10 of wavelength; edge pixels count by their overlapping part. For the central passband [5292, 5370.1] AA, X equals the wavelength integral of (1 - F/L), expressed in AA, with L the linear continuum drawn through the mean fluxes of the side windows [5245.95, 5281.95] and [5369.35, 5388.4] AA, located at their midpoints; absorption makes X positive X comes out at -1.73 AA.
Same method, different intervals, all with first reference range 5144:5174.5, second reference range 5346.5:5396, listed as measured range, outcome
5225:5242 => -0.4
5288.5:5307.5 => -0.7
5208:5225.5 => -0.7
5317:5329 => 0.2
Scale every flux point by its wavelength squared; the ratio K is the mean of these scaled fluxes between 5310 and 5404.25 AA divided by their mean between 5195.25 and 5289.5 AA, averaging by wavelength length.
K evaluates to 1.06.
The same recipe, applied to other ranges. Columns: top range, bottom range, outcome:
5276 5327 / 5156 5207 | 1.15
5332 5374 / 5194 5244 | 1.07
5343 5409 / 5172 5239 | 1.12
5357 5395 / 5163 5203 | 1.19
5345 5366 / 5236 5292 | 1.08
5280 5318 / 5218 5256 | 1.05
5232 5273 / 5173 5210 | 1.07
